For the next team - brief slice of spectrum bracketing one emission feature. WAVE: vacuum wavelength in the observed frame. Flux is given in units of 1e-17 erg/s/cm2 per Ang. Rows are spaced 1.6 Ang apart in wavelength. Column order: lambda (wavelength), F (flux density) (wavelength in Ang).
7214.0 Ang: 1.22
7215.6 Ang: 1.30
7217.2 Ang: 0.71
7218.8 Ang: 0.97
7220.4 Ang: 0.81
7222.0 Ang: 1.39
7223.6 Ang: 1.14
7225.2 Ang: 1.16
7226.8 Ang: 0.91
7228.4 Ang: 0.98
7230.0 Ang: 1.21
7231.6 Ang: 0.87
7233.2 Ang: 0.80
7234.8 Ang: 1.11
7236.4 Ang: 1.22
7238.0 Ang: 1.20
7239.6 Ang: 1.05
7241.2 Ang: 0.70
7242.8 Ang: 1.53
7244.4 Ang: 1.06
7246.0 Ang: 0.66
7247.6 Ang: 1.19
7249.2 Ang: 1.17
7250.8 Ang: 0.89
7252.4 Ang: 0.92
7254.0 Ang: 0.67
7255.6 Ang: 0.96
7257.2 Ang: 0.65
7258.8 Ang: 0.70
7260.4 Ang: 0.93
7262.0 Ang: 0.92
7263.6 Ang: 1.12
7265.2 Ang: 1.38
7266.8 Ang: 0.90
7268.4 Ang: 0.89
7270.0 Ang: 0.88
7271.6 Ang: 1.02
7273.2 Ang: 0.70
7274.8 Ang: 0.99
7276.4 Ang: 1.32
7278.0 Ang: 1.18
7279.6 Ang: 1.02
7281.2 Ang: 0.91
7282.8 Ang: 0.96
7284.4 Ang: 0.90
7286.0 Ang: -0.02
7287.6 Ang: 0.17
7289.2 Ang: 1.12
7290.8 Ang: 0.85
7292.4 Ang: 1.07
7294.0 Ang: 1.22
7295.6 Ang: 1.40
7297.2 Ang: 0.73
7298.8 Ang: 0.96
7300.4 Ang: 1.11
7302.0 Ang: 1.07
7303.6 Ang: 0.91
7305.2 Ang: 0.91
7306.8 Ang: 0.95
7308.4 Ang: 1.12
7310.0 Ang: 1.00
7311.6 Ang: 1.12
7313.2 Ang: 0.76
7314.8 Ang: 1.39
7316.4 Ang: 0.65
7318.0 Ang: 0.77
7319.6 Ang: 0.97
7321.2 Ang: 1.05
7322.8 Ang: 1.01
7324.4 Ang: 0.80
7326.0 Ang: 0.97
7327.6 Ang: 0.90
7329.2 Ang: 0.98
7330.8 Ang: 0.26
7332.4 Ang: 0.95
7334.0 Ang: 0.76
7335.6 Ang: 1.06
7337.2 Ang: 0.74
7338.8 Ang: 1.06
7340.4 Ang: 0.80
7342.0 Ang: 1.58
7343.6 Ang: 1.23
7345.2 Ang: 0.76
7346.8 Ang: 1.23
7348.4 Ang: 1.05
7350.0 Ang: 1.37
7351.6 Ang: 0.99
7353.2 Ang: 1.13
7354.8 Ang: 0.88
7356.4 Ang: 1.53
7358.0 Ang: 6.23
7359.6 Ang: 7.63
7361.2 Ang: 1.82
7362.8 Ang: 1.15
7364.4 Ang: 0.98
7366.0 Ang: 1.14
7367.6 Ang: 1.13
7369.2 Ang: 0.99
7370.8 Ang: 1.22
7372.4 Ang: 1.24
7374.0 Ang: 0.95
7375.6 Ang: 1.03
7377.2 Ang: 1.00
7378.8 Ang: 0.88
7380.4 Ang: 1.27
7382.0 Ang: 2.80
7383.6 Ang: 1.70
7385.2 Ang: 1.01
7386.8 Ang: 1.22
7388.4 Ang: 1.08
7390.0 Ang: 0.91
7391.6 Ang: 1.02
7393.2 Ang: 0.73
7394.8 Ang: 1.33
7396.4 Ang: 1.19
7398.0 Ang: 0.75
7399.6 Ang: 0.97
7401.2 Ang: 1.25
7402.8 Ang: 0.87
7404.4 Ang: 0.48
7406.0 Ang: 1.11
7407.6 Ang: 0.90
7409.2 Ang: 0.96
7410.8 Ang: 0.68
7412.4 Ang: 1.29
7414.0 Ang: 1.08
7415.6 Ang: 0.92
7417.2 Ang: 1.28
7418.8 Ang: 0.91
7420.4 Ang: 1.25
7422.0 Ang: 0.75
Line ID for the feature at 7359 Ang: Halpha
